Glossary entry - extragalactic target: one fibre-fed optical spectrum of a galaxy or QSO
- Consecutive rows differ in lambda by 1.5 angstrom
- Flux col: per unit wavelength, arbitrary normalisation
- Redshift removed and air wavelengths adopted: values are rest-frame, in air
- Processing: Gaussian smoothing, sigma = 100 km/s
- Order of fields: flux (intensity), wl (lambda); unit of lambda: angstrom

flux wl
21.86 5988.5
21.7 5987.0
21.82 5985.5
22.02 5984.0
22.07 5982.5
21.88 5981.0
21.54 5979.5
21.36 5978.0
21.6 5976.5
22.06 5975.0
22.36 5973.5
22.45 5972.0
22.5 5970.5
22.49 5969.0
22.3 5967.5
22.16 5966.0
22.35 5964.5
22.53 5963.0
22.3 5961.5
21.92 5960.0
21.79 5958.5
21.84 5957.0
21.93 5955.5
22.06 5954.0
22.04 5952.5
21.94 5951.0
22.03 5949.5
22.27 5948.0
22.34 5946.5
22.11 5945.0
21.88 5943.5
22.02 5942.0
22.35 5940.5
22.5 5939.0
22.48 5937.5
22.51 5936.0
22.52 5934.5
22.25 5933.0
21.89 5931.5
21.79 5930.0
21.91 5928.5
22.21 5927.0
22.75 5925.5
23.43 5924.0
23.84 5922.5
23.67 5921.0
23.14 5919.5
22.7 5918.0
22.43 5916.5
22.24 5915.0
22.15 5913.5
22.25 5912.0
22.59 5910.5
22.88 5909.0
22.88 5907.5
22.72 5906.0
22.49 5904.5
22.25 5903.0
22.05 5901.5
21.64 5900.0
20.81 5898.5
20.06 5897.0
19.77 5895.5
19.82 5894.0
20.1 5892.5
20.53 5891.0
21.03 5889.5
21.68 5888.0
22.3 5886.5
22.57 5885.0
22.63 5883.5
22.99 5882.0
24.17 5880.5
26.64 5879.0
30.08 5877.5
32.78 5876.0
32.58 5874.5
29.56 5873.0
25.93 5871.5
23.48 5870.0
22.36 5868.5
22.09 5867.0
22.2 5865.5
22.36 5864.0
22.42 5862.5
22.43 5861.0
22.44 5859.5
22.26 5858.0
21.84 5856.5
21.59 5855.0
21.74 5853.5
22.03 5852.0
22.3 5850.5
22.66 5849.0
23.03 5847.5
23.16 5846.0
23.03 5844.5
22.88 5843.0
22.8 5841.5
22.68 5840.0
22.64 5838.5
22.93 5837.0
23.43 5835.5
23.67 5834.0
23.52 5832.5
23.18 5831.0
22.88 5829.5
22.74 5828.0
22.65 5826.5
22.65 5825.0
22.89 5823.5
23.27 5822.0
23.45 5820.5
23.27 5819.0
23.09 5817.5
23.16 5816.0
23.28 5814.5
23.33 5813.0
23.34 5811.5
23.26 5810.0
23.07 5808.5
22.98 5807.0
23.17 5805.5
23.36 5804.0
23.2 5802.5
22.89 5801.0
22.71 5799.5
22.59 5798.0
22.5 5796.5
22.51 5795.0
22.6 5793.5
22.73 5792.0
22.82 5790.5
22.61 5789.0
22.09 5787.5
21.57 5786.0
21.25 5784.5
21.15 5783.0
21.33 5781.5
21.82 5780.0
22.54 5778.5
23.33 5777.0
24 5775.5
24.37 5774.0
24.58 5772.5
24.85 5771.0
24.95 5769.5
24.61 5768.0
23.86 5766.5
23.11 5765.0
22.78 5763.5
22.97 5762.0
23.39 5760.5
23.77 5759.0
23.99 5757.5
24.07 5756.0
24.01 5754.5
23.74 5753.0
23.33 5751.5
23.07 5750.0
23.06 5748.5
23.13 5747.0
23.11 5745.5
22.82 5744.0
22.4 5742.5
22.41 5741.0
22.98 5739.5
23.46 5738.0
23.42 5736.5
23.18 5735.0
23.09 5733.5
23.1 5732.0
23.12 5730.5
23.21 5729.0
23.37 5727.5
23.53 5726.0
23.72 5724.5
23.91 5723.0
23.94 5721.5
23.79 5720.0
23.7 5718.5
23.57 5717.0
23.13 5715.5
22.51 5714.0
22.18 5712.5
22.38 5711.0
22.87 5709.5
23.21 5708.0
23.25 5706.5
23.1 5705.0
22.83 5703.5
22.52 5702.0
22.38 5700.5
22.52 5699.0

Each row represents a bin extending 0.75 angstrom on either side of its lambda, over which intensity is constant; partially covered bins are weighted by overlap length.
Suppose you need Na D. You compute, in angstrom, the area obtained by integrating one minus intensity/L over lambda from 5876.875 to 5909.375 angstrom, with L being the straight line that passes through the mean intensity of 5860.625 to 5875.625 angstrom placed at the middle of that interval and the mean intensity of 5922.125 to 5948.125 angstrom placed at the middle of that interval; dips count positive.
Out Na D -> 2.1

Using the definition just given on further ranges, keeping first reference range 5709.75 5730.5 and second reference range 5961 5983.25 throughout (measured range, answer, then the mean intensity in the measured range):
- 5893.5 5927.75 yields 0.28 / 22.2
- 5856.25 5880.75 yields -2.73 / 25.1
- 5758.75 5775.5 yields -0.63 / 23.9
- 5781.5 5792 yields 0.48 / 21.9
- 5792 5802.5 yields 0.11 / 22.7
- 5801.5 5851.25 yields -0.57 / 23.1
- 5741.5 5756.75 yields -0.07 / 23.3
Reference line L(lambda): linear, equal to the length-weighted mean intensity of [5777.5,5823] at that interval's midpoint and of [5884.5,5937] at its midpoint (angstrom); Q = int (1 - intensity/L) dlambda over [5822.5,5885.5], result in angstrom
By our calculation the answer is -3.7 angstrom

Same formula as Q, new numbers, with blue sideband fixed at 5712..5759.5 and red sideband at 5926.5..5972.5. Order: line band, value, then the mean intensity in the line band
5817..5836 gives -0.25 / 23.1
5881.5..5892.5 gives 0.34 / 21.8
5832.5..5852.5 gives -0.13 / 22.9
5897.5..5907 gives 0.20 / 22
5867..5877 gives -2.14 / 27.4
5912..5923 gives -0.23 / 22.8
